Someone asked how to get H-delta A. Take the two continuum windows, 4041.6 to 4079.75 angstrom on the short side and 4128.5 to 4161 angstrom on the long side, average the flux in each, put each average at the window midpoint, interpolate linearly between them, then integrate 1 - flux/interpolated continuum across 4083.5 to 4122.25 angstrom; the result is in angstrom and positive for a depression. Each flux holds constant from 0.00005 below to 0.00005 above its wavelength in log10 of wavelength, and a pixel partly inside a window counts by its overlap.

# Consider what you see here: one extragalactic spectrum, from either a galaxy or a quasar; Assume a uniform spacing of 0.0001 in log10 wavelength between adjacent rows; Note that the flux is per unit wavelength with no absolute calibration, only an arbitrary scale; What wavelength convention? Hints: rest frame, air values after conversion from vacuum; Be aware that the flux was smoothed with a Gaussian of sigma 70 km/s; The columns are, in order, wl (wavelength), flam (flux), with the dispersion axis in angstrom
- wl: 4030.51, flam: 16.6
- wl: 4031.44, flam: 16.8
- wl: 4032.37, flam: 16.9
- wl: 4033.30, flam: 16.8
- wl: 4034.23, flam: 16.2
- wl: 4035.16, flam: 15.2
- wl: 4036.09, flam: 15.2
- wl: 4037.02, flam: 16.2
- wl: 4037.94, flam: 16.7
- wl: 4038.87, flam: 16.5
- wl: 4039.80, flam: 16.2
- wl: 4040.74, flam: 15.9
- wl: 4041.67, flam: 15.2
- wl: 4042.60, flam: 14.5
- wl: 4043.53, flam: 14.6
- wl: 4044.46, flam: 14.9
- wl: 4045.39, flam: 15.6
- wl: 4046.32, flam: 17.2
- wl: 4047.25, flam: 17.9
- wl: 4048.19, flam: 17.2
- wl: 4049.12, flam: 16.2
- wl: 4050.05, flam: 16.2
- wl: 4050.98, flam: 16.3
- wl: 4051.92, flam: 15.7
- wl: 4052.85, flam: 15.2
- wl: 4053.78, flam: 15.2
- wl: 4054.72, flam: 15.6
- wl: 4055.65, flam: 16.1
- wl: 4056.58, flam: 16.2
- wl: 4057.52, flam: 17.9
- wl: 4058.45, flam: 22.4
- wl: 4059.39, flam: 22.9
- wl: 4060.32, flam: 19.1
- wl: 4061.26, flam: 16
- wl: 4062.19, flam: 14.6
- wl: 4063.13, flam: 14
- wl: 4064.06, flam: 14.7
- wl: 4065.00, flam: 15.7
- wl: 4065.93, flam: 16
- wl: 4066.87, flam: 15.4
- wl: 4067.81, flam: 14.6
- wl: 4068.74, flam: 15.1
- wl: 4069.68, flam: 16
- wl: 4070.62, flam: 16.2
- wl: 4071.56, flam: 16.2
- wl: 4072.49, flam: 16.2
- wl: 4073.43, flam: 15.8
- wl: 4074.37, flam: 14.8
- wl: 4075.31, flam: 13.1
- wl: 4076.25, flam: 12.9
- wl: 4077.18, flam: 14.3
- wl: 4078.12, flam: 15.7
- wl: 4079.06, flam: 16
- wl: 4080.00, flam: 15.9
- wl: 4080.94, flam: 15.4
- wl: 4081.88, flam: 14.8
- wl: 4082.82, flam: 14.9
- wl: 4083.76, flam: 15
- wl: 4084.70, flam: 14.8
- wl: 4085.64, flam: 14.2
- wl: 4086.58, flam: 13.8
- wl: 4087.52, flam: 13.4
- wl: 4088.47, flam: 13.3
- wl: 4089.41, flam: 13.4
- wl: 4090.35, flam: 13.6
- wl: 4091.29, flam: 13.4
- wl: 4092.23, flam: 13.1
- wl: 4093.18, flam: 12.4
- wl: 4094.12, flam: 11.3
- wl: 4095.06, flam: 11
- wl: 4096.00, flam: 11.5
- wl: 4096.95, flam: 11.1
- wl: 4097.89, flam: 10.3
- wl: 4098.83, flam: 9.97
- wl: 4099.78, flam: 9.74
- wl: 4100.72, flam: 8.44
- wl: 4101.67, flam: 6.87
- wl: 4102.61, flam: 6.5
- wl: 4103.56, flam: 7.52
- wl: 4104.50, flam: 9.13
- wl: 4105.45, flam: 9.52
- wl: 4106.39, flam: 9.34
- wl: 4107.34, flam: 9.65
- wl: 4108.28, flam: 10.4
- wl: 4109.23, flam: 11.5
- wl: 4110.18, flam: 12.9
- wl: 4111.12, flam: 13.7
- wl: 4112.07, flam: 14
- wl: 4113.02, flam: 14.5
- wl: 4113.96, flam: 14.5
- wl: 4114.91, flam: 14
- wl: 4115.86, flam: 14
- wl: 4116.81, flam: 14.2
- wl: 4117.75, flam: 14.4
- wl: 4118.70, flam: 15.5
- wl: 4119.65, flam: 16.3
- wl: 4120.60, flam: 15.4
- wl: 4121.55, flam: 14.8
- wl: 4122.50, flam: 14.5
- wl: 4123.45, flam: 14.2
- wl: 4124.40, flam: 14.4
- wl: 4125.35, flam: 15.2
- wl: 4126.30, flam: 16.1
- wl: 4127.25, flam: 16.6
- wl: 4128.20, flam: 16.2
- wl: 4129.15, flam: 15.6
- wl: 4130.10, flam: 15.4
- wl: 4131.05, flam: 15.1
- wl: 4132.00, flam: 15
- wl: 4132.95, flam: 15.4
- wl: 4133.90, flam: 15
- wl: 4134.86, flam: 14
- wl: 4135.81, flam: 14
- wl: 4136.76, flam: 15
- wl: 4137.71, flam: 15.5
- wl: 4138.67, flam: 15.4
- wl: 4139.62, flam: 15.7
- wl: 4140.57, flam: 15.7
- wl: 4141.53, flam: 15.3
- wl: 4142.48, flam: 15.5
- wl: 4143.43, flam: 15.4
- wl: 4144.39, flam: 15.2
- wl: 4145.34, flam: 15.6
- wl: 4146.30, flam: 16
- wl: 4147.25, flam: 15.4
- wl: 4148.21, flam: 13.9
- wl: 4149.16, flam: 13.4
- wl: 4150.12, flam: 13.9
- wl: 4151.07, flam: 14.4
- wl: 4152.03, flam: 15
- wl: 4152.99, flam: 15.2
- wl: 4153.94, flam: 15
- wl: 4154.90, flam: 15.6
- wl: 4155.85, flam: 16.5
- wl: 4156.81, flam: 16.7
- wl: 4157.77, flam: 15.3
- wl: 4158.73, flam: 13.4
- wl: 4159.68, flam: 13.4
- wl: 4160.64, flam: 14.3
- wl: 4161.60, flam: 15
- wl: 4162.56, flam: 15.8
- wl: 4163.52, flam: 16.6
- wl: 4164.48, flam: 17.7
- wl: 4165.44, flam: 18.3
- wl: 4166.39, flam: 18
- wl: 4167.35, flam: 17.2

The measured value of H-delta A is 8.14 angstrom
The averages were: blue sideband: 16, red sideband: 15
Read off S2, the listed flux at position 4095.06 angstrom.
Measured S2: 11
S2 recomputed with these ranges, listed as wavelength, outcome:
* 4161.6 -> 15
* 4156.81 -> 16.7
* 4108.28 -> 10.4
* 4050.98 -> 16.3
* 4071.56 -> 16.2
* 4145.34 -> 15.6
